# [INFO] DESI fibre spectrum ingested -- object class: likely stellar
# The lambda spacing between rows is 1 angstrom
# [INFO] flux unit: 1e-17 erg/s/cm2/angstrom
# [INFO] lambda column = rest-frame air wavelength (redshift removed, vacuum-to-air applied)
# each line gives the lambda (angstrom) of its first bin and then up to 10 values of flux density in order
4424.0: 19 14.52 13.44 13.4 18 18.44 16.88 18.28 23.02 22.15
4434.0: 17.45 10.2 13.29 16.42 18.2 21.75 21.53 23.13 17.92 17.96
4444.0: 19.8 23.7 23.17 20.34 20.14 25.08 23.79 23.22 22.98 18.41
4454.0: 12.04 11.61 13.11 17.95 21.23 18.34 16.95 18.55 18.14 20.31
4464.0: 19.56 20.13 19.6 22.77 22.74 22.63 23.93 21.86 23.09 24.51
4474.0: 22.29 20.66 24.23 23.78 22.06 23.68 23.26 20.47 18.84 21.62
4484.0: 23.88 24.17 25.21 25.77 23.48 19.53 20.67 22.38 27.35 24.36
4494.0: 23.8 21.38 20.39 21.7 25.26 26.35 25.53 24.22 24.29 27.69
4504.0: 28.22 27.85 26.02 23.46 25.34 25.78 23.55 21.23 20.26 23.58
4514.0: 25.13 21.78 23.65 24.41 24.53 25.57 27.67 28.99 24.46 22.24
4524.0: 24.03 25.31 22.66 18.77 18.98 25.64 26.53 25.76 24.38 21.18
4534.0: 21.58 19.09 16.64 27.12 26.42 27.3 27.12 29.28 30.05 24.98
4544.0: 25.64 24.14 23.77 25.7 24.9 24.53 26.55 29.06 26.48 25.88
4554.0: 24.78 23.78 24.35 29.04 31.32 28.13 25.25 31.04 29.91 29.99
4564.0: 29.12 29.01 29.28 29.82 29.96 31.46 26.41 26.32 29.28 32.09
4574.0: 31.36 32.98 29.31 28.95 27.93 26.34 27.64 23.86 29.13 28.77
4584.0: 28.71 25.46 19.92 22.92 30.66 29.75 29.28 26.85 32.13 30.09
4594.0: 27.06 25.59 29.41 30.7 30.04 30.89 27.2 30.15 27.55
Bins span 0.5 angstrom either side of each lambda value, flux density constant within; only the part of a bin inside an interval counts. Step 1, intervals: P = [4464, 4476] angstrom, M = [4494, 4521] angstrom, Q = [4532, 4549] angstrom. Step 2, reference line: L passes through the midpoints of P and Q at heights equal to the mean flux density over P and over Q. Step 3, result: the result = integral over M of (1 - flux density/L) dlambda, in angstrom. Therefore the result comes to -1.1 angstrom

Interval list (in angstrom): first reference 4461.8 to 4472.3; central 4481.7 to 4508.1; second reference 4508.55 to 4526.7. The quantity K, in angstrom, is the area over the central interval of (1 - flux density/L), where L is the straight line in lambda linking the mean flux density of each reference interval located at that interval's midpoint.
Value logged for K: -1.3 angstrom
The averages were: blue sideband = 21.4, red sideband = 24.1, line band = 24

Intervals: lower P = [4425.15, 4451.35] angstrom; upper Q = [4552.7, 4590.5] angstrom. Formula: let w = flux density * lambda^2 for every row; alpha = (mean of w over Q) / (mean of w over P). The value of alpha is 1.6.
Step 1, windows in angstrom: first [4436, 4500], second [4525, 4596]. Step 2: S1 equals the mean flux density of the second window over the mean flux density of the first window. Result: 1.3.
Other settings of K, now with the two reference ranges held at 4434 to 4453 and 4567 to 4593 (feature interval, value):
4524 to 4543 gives 1.1 angstrom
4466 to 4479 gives -0.6 angstrom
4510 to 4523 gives 0.2 angstrom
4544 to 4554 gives 0.3 angstrom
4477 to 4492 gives -0.1 angstrom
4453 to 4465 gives 2.1 angstrom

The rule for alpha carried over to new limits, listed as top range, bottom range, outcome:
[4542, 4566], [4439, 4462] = 1.44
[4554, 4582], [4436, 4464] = 1.56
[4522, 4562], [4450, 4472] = 1.34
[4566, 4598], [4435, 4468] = 1.56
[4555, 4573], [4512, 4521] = 1.20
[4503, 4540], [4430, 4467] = 1.30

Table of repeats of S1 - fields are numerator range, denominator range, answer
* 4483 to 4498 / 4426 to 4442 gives 1.29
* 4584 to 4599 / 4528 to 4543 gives 1.13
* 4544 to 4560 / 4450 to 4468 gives 1.39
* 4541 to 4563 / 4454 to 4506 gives 1.21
